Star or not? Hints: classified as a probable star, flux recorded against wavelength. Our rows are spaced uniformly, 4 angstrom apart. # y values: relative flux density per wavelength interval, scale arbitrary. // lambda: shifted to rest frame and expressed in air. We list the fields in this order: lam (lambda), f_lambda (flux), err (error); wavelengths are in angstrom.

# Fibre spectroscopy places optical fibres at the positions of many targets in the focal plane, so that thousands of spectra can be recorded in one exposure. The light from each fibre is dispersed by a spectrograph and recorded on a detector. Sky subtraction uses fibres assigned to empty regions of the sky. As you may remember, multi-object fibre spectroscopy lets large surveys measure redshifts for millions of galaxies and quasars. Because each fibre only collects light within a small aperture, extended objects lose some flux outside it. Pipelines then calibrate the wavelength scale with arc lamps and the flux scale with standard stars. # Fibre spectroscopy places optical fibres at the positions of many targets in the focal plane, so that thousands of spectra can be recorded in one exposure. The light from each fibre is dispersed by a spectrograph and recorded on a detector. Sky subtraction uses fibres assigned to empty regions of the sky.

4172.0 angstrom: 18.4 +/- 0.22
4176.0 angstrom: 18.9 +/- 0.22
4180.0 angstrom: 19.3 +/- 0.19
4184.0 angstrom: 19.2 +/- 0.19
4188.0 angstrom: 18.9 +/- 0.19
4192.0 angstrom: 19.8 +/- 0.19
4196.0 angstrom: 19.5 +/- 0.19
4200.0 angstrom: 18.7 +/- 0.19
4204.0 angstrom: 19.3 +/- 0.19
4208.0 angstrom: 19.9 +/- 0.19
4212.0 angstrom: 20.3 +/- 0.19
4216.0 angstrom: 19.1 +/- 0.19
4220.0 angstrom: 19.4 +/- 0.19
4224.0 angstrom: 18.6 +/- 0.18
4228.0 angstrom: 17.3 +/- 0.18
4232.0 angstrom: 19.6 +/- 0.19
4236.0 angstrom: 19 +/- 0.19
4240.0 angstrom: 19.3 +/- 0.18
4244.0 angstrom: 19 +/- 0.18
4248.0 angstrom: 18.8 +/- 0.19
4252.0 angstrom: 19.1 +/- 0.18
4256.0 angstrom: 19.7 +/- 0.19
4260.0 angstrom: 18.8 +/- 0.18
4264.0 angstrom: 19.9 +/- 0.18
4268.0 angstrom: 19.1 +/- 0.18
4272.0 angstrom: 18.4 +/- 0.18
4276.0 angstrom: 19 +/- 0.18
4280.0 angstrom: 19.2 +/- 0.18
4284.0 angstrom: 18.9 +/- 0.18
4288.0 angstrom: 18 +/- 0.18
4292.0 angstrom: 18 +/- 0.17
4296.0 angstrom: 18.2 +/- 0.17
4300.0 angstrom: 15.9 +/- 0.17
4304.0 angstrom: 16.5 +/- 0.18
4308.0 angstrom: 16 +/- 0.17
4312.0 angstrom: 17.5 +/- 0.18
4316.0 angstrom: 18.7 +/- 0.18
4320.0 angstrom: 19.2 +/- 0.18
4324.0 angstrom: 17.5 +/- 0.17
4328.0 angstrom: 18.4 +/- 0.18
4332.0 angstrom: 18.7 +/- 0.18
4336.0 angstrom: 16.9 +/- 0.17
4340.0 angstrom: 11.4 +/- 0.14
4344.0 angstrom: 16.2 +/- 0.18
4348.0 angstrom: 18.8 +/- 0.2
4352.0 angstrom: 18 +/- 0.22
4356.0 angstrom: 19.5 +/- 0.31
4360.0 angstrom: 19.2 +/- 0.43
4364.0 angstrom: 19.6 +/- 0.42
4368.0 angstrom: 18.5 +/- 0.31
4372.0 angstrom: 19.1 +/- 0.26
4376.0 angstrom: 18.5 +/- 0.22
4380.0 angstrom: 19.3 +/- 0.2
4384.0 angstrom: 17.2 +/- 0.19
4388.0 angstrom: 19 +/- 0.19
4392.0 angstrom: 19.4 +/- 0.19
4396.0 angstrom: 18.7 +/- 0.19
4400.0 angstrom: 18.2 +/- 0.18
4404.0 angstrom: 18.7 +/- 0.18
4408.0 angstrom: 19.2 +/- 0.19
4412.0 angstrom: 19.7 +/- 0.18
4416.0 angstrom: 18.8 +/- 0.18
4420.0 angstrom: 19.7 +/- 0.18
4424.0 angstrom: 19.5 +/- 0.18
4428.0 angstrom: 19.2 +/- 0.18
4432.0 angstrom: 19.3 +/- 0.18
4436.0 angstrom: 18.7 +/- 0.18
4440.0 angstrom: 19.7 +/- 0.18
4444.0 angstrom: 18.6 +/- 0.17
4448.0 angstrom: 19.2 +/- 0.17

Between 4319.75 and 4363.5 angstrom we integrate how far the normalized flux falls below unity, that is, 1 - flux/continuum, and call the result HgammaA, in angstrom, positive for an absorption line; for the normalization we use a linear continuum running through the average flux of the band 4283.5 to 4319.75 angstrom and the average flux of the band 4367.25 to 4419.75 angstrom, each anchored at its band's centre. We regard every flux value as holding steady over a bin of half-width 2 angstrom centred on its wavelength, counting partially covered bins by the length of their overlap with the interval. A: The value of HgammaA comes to 1.2 angstrom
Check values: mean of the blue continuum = 17.5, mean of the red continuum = 18.8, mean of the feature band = 17.6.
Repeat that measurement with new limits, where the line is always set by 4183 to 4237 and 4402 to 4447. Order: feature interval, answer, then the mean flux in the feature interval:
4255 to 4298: 0.8 angstrom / 18.8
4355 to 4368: -0.1 angstrom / 19.3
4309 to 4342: 3.3 angstrom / 17.2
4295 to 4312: 2.2 angstrom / 16.7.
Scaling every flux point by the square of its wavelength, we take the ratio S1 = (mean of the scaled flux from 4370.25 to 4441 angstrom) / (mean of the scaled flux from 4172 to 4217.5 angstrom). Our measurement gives 1.08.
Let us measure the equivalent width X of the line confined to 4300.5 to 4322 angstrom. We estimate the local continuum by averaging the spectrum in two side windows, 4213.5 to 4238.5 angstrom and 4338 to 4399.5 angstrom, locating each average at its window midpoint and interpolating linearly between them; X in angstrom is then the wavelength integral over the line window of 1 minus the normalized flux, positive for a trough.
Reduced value 1.15 angstrom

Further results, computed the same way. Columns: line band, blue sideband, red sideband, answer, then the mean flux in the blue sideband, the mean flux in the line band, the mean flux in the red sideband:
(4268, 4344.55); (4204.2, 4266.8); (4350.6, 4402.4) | 5.73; 19.2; 17.6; 18.8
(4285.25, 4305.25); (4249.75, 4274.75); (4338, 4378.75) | 1.41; 19.2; 17.4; 17.9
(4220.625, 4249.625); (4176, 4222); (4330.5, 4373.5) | 0.26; 19.4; 18.8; 17.8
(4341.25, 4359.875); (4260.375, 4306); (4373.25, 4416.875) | 0.64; 18.3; 18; 18.8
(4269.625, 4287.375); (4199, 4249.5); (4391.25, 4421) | 0.25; 19.1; 18.8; 19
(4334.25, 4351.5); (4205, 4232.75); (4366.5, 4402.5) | 2.56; 19.2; 16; 18.7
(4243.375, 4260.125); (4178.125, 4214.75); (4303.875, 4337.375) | -0.38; 19.4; 19.1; 17.8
